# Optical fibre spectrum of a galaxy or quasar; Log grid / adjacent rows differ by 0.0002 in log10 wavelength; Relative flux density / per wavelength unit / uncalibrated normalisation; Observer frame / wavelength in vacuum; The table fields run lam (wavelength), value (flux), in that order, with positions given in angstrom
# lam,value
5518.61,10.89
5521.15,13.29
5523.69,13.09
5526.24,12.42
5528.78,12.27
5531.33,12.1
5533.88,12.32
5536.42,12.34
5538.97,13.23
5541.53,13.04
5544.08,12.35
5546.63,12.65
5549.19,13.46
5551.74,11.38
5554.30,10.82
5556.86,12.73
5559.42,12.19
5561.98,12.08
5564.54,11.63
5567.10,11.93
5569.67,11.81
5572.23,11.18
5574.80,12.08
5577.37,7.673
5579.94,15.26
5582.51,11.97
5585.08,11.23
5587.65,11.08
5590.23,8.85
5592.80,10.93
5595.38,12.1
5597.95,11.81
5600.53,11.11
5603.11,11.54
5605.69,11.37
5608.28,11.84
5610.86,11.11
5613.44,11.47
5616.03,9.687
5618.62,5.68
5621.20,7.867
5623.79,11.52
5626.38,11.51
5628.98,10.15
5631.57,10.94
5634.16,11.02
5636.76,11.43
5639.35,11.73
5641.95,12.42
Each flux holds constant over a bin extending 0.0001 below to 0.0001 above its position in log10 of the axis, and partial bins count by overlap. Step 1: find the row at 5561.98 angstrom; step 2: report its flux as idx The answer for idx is 12.08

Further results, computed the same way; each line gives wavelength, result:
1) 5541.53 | 13.04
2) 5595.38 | 12.1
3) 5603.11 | 11.54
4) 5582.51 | 11.97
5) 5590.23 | 8.85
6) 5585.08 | 11.23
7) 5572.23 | 11.18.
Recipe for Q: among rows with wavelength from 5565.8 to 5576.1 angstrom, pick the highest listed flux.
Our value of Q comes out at 12.08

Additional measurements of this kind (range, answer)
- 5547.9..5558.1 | 13.46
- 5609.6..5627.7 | 11.52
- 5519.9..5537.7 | 13.29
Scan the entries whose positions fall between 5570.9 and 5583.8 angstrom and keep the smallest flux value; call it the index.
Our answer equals 7.673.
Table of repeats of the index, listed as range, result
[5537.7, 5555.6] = 10.82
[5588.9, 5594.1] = 8.85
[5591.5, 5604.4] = 10.93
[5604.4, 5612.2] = 11.11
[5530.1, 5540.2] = 12.1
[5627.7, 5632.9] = 10.15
